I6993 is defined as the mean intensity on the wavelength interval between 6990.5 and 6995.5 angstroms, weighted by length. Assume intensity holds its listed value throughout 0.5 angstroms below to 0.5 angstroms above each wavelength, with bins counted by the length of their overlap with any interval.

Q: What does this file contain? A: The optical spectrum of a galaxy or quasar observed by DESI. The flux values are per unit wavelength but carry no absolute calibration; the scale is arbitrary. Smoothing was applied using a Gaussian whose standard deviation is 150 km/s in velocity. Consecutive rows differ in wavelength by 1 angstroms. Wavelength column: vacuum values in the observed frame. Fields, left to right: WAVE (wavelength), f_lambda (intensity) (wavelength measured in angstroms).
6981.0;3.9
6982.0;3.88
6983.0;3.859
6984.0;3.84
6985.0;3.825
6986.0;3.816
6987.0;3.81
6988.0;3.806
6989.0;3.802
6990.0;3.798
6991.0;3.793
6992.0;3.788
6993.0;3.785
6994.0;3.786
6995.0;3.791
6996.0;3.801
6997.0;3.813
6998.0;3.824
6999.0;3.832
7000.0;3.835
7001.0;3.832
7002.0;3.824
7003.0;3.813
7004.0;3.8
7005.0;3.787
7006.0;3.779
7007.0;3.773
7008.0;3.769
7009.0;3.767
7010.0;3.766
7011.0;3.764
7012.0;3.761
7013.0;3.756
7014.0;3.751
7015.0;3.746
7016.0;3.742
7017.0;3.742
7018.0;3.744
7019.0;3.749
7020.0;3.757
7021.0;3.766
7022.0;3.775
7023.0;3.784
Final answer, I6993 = 3.79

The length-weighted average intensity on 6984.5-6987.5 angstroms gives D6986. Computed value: 3.82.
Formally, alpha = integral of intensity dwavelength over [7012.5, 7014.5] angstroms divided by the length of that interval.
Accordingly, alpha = 3.75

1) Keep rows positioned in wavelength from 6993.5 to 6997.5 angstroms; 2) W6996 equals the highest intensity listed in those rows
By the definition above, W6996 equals 3.813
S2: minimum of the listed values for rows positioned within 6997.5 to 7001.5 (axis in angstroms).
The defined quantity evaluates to 3.824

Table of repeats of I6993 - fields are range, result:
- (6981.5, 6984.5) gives 3.86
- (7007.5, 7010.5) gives 3.77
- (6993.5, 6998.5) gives 3.8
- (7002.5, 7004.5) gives 3.81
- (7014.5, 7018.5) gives 3.74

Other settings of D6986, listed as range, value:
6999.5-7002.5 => 3.83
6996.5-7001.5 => 3.83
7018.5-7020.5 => 3.75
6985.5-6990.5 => 3.81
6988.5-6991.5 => 3.8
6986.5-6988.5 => 3.81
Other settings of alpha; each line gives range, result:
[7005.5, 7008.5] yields 3.77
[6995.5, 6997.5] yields 3.81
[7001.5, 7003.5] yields 3.82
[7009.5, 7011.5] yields 3.76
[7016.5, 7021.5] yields 3.75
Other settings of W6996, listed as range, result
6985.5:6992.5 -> 3.816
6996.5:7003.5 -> 3.835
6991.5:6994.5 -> 3.788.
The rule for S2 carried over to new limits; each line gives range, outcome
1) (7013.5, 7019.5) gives 3.742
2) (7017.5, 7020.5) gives 3.744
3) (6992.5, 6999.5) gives 3.785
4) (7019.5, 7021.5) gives 3.757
